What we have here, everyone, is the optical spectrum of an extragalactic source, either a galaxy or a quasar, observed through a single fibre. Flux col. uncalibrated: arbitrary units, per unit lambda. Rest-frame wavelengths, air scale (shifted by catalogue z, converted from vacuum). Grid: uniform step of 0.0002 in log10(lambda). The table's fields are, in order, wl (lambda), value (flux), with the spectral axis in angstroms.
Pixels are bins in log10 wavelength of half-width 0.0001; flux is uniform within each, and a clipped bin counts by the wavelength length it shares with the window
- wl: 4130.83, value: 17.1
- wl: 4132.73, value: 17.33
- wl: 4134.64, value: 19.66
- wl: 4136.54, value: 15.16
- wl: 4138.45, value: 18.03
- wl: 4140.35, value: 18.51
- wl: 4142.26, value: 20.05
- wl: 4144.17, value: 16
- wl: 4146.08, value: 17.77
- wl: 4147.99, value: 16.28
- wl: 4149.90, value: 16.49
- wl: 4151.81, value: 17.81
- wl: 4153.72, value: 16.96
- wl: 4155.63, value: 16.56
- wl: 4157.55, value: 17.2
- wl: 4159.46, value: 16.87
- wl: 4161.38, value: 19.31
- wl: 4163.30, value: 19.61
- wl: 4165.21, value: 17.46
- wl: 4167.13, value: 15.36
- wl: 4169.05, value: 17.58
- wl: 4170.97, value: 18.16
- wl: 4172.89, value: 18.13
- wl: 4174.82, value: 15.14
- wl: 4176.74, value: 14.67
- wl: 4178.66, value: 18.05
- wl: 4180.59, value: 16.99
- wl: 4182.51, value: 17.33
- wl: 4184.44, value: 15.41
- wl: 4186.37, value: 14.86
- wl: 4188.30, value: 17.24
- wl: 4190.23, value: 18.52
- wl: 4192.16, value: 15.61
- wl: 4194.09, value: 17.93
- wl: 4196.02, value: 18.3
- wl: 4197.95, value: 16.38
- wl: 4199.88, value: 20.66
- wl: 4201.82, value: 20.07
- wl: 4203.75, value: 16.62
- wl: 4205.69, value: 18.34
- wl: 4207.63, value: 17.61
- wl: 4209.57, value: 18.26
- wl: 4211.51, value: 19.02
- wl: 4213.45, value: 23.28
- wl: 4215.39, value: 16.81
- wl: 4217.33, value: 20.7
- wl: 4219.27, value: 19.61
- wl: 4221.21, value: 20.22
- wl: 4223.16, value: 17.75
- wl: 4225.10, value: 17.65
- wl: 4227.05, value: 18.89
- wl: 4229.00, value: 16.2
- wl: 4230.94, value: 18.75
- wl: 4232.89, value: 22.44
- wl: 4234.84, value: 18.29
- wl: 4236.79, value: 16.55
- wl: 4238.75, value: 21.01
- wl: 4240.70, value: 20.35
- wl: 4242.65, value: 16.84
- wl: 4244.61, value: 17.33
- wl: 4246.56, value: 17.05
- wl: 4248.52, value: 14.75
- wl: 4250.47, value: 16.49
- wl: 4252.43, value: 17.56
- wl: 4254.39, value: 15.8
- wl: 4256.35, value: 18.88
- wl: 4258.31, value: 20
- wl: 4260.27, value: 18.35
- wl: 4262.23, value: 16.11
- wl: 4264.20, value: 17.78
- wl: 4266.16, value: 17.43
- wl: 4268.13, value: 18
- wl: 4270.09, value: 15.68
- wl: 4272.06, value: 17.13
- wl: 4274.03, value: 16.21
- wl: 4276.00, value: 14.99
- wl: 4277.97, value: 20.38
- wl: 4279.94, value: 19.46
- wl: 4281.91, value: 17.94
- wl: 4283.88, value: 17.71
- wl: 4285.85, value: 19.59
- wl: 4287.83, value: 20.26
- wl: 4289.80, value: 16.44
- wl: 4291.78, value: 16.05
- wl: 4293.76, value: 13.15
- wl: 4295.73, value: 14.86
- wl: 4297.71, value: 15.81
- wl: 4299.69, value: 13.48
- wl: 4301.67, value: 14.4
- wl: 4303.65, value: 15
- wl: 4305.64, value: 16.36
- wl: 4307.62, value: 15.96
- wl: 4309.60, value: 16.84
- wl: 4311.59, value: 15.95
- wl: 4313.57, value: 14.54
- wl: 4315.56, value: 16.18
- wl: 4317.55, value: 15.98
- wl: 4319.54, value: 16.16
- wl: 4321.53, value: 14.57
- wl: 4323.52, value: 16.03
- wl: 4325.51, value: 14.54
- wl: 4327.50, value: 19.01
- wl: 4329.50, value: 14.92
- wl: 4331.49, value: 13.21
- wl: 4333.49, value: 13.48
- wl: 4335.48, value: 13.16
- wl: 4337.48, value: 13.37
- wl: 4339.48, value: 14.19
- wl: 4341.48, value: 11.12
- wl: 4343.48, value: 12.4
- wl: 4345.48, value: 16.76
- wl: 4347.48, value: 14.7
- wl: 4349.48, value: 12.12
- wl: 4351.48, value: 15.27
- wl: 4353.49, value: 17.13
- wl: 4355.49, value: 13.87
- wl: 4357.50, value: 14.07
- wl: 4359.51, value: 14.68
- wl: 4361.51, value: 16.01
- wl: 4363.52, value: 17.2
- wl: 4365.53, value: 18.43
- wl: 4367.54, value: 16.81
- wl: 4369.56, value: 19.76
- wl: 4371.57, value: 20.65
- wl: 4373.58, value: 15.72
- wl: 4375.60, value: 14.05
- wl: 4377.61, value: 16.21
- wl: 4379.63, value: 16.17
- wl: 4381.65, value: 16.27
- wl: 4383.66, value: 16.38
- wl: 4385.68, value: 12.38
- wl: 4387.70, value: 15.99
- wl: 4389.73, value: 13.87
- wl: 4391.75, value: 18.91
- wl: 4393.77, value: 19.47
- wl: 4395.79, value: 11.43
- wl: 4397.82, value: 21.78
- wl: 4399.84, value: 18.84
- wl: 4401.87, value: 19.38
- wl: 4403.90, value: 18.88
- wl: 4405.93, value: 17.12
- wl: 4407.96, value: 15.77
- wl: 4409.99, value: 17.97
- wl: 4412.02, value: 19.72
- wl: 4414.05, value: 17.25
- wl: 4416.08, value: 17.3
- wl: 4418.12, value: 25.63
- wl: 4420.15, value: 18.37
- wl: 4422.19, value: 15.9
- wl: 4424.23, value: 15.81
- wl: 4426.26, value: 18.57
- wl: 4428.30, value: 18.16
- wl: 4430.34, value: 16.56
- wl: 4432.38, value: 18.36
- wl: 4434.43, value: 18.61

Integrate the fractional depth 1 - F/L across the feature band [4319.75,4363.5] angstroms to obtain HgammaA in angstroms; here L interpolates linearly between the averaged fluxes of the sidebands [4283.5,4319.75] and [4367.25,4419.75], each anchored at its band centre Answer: 5.4 angstroms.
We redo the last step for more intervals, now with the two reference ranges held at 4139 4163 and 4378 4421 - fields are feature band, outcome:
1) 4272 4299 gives 0.7 angstroms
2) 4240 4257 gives 0.4 angstroms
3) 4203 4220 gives -1.3 angstroms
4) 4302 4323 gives 2.2 angstroms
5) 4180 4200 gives 0.6 angstroms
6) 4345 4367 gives 2.6 angstroms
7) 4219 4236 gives -1.2 angstroms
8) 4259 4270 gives 0.1 angstroms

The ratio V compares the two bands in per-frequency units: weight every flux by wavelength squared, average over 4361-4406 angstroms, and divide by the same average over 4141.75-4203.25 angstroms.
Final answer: 1.09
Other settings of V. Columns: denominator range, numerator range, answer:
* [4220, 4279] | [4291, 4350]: 0.86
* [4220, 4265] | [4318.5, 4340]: 0.85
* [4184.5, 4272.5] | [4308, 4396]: 0.91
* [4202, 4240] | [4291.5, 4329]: 0.86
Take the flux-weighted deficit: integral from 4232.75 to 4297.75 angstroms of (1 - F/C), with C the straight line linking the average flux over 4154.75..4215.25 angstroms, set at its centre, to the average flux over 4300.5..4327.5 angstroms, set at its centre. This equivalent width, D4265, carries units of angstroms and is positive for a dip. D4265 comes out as -4.3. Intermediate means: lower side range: 17.6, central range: 17.5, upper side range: 15.7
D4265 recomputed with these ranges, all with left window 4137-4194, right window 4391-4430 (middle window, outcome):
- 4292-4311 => 2.8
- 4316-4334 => 2.5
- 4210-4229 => -1.9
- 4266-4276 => 0.5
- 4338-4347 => 2.1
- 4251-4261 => -0.3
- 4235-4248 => -0.4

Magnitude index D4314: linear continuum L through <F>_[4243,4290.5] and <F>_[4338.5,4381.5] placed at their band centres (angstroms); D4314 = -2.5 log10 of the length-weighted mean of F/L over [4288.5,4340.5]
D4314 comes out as 0.10 mag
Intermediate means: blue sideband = 17.6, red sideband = 15.6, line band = 15.2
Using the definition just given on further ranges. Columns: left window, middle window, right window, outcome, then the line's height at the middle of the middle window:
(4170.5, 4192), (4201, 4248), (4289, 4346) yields -0.16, 16.1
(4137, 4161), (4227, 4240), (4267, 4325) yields -0.13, 16.8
